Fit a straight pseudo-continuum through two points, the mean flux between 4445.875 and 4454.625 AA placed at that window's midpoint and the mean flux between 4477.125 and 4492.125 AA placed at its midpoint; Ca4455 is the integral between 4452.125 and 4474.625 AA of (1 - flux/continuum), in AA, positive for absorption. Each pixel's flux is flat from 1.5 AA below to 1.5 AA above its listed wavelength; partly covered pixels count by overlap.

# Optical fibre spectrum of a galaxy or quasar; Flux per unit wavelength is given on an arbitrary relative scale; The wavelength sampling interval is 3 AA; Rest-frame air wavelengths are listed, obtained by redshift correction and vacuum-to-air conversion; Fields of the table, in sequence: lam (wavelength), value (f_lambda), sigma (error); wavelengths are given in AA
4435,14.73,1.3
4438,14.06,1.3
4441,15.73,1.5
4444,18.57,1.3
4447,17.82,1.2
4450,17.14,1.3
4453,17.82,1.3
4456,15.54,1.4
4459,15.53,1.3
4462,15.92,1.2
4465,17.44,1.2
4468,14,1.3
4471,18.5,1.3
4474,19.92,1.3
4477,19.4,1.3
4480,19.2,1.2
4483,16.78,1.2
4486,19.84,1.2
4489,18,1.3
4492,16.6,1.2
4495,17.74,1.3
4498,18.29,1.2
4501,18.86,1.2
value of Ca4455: 1.5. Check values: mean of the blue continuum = 17.6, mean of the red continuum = 18.3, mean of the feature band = 16.7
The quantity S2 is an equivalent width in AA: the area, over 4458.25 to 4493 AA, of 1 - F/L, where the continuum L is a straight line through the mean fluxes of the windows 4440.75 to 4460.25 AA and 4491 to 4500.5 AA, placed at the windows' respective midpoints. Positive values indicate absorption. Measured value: -0.5 AA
